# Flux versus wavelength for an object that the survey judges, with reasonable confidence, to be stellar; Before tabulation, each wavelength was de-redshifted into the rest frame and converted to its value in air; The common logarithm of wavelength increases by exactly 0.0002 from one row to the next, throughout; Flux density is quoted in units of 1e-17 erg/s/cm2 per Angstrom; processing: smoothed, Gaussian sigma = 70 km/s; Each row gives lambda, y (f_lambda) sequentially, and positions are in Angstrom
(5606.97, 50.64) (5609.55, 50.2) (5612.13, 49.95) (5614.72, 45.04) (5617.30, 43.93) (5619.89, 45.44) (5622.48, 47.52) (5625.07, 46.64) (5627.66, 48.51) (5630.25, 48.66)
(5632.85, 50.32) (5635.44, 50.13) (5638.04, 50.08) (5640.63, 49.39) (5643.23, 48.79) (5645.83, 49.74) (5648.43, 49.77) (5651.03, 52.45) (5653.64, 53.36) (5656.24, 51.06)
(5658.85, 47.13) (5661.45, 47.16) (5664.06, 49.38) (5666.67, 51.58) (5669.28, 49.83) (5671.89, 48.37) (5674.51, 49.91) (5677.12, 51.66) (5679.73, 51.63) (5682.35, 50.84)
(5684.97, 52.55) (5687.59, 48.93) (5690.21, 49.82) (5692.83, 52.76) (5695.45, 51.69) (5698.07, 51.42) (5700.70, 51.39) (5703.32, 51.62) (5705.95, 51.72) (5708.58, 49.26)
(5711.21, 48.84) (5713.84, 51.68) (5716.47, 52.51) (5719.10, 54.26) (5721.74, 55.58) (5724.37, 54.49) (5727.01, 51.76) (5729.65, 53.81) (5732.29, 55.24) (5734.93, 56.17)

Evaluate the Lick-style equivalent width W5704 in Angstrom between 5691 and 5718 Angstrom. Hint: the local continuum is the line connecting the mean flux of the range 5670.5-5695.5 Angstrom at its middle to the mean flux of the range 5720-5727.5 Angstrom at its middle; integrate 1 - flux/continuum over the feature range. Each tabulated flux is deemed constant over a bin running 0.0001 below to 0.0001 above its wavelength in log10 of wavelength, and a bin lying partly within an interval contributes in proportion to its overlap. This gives 0.7 Angstrom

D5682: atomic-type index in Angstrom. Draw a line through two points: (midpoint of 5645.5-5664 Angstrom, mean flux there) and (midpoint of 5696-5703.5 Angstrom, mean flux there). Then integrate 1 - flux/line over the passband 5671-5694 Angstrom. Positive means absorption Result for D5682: 0.09 Angstrom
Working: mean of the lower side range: 50.1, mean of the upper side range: 51.5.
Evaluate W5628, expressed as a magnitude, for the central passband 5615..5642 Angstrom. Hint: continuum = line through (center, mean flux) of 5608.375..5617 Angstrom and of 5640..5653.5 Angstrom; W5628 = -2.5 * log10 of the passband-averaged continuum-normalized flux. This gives 0.024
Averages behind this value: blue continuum 47.9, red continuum 50.3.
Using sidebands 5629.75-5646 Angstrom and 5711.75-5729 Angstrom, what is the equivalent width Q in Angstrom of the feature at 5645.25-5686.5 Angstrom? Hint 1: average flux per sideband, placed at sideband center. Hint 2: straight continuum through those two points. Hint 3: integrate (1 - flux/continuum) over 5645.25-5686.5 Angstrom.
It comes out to 0.3 Angstrom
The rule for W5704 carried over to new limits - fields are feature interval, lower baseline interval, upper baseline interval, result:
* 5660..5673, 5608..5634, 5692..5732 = 0.2 Angstrom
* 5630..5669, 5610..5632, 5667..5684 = -0.9 Angstrom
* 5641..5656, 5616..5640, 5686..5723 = -0.6 Angstrom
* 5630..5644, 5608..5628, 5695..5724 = -0.4 Angstrom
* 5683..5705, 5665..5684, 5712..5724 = 0.2 Angstrom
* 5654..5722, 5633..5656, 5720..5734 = 2.1 Angstrom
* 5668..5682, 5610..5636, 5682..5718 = -0.1 Angstrom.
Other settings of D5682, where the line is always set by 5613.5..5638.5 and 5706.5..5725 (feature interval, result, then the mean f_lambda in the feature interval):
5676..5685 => -0.2 Angstrom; 51.5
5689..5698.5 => -0.1 Angstrom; 51.5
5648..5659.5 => -0.5 Angstrom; 51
